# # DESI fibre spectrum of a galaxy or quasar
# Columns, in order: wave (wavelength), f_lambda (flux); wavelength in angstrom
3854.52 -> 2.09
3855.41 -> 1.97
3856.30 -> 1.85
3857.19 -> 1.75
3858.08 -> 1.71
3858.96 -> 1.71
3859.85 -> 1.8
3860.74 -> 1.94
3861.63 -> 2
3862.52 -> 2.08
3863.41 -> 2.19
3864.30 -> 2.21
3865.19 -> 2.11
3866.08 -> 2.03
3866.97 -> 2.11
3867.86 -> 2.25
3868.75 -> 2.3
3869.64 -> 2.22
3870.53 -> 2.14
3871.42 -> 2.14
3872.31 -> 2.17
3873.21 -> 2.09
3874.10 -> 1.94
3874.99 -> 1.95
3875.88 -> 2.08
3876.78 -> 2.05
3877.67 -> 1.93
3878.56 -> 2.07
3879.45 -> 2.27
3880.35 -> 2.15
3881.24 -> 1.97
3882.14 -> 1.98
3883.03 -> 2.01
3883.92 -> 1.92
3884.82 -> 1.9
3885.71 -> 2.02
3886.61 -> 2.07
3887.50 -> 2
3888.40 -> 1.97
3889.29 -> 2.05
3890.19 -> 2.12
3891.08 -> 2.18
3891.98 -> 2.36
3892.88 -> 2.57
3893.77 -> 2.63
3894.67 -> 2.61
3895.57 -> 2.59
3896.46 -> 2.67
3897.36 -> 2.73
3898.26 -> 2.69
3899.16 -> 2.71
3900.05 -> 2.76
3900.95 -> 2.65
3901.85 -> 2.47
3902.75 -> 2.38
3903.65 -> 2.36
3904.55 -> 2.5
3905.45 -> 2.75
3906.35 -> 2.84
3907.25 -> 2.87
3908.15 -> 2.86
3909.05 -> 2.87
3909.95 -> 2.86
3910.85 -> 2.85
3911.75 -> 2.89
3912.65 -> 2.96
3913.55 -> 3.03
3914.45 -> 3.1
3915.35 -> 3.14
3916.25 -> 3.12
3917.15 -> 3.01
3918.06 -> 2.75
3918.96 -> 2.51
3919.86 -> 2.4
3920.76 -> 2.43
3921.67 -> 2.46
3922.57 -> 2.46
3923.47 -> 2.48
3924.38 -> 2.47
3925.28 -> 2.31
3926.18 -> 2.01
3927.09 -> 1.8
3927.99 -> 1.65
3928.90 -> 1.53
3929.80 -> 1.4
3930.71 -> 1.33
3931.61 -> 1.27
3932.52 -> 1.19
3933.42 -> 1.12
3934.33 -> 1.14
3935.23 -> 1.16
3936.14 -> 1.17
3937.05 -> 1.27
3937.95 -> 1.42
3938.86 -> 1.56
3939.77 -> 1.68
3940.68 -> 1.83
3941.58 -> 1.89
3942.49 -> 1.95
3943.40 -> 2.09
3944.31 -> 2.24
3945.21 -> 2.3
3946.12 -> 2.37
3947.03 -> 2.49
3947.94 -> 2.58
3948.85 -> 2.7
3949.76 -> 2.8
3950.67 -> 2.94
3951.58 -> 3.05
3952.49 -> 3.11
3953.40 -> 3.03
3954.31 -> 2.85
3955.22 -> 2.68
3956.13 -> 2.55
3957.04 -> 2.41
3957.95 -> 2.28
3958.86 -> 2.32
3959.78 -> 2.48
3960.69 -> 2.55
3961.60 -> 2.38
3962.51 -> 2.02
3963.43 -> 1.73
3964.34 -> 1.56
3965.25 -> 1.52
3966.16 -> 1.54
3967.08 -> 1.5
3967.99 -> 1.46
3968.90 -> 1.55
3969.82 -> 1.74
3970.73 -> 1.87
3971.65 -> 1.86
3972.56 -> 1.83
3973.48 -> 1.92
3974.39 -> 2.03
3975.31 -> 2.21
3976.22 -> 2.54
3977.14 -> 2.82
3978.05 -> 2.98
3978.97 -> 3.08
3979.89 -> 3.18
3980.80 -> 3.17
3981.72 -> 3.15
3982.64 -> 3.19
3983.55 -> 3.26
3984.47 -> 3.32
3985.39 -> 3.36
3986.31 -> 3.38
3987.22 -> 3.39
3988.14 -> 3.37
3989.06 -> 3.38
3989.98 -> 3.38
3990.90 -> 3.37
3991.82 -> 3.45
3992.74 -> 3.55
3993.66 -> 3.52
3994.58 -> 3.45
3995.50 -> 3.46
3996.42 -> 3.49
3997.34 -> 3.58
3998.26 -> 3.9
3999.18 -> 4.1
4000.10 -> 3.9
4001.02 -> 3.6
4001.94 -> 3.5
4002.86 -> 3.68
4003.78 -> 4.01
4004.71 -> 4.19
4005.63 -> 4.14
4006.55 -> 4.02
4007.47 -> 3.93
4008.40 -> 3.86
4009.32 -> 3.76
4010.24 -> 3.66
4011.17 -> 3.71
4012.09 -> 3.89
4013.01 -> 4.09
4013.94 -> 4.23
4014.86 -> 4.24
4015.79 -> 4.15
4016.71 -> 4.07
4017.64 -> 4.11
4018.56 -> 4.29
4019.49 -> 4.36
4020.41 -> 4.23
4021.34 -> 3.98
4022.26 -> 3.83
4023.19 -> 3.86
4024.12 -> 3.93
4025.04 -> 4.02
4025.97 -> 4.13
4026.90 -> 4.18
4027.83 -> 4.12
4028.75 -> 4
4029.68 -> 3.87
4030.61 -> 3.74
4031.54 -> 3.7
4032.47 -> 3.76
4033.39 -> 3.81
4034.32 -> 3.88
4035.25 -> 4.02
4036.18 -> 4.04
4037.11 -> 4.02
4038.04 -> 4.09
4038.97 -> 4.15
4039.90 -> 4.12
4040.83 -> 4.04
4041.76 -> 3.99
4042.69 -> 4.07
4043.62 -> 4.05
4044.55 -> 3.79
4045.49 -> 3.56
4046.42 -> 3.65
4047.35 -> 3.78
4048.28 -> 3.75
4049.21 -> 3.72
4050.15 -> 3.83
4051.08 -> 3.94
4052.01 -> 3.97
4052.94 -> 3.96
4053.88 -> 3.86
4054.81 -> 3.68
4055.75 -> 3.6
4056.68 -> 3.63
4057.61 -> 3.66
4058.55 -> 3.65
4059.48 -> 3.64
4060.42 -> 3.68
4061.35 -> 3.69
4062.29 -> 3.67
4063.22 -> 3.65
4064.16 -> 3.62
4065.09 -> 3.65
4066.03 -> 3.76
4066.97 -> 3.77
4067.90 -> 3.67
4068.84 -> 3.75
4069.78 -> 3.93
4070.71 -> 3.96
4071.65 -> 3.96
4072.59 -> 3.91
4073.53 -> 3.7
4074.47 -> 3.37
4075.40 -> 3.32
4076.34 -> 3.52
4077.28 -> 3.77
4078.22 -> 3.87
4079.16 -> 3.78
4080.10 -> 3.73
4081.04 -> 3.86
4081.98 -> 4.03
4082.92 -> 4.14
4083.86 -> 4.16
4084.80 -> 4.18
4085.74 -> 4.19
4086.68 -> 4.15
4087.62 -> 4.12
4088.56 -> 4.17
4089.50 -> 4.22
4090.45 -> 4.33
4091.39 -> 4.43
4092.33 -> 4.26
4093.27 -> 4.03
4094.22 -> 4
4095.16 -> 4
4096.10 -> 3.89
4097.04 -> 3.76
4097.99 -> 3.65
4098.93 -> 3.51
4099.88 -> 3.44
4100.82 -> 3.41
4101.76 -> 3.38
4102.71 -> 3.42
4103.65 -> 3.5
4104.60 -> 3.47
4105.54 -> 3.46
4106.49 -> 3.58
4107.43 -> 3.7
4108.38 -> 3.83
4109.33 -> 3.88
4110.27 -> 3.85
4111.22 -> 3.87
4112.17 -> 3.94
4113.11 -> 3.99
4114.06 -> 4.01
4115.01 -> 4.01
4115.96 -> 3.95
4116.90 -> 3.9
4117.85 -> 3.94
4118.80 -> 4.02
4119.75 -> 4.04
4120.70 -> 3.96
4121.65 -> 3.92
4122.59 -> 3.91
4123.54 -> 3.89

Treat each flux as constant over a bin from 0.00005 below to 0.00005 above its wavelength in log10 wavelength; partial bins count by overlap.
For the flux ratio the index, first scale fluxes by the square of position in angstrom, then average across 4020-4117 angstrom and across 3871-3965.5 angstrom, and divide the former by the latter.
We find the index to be 1.83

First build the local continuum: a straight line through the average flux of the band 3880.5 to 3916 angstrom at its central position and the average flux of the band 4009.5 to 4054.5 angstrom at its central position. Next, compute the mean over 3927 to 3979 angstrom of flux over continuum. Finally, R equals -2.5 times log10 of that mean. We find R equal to 0.46 mag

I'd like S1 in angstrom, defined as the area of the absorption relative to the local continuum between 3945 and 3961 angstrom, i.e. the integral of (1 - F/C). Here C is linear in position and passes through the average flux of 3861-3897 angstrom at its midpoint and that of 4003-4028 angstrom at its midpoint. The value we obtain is 2.65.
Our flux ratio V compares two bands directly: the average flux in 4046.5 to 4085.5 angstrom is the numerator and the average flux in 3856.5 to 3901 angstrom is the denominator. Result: 1.7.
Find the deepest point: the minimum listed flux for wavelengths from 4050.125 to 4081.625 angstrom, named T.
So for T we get 3.32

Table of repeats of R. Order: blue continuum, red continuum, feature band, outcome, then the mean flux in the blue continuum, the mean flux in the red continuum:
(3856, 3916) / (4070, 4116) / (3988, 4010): -0.17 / 2.32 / 3.85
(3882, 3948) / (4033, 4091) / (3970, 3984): 0.14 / 2.25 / 3.86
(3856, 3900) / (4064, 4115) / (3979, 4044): -0.18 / 2.15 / 3.83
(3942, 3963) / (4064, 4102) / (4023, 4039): -0.19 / 2.53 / 3.87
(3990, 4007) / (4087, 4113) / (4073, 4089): -0.02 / 3.71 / 3.82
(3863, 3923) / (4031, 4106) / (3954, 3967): 0.33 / 2.41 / 3.83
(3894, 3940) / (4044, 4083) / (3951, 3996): 0.09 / 2.3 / 3.74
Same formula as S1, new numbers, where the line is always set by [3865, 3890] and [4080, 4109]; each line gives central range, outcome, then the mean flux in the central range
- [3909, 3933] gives 0.4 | 2.37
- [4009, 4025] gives -4.0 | 4.03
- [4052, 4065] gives -0.5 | 3.7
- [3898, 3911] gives -2.3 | 2.69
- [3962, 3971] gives 3.7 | 1.65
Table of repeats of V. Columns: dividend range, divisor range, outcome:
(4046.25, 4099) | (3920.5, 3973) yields 1.90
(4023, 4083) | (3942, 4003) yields 1.40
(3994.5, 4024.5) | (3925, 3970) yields 1.97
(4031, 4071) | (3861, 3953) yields 1.69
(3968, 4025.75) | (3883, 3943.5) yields 1.52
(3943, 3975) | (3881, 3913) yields 0.91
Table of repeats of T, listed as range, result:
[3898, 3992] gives 1.12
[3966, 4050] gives 1.46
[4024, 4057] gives 3.56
